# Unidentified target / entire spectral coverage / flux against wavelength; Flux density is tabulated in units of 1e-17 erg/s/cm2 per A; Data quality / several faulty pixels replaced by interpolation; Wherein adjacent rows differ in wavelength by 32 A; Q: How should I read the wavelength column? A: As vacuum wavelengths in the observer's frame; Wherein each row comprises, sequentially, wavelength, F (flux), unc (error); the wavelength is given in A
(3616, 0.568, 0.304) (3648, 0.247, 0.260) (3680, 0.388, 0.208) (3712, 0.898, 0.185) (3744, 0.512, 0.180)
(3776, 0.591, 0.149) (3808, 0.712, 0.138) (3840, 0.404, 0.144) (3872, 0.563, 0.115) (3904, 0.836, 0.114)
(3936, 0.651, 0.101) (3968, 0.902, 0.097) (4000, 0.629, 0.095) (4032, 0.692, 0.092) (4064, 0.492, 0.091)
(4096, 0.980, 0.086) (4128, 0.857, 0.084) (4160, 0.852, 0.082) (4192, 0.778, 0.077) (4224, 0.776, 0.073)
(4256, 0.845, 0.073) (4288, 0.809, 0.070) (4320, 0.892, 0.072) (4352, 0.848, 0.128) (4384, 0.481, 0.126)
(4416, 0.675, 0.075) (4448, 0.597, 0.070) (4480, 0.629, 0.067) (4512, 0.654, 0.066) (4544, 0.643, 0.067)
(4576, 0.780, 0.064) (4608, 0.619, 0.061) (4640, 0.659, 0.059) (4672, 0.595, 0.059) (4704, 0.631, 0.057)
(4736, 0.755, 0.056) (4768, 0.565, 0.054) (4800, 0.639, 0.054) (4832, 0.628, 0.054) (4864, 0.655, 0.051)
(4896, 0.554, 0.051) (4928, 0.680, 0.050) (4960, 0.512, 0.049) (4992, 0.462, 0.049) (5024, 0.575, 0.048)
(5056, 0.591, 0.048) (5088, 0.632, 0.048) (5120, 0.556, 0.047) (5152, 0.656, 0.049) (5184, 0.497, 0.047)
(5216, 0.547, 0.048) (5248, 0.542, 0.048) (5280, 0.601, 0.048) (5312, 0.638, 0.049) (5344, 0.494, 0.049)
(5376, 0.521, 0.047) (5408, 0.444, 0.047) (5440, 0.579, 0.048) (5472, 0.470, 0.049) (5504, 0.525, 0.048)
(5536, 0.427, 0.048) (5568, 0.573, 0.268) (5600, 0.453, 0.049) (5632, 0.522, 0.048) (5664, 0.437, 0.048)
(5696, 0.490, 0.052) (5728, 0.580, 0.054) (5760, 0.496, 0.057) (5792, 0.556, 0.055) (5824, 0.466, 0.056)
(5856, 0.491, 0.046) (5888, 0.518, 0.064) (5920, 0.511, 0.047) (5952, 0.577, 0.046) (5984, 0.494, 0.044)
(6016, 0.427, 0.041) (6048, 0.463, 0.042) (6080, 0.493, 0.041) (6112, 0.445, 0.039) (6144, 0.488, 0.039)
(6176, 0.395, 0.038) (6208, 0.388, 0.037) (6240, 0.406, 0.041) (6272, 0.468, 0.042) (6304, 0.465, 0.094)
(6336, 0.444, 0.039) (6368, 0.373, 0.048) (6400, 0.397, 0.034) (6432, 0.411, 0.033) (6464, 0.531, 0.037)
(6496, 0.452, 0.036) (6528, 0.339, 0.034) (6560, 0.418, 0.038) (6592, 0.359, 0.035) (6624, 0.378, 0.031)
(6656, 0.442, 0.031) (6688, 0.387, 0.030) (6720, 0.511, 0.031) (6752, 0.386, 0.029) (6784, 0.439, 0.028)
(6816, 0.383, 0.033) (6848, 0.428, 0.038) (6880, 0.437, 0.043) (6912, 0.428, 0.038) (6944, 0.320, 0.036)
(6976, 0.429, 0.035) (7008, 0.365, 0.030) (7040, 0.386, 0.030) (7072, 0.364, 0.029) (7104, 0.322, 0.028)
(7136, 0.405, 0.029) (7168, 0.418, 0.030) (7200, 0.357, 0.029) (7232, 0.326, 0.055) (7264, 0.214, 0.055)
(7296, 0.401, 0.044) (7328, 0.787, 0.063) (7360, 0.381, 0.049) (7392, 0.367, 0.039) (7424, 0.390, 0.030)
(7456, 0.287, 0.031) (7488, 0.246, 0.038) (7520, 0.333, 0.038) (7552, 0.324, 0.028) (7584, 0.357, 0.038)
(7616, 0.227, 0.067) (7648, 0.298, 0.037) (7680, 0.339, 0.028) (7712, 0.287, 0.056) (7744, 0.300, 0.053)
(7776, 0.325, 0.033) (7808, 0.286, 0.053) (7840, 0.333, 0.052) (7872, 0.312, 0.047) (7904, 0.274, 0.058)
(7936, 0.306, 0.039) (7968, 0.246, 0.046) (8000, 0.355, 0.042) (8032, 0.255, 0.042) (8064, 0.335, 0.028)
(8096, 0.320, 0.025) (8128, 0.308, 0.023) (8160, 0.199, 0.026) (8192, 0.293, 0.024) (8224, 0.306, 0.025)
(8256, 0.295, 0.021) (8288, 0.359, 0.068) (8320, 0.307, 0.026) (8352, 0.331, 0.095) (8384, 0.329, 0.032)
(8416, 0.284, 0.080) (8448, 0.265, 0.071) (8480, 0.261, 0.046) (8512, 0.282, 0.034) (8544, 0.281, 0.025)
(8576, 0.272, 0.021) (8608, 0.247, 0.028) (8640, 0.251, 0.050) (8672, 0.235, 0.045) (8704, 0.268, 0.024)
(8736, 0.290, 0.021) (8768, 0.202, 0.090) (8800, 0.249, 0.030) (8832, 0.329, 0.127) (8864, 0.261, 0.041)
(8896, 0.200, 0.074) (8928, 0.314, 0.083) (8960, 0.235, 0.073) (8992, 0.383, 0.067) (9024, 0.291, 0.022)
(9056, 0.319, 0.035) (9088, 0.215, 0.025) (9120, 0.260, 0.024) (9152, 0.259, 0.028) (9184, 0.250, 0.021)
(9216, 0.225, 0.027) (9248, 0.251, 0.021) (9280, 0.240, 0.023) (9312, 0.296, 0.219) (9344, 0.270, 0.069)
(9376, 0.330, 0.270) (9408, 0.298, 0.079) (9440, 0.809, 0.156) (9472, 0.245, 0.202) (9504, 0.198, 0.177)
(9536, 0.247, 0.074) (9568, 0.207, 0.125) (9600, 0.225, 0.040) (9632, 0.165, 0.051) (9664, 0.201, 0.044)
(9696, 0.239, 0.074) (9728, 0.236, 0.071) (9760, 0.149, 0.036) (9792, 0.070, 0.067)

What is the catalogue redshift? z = 0.03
